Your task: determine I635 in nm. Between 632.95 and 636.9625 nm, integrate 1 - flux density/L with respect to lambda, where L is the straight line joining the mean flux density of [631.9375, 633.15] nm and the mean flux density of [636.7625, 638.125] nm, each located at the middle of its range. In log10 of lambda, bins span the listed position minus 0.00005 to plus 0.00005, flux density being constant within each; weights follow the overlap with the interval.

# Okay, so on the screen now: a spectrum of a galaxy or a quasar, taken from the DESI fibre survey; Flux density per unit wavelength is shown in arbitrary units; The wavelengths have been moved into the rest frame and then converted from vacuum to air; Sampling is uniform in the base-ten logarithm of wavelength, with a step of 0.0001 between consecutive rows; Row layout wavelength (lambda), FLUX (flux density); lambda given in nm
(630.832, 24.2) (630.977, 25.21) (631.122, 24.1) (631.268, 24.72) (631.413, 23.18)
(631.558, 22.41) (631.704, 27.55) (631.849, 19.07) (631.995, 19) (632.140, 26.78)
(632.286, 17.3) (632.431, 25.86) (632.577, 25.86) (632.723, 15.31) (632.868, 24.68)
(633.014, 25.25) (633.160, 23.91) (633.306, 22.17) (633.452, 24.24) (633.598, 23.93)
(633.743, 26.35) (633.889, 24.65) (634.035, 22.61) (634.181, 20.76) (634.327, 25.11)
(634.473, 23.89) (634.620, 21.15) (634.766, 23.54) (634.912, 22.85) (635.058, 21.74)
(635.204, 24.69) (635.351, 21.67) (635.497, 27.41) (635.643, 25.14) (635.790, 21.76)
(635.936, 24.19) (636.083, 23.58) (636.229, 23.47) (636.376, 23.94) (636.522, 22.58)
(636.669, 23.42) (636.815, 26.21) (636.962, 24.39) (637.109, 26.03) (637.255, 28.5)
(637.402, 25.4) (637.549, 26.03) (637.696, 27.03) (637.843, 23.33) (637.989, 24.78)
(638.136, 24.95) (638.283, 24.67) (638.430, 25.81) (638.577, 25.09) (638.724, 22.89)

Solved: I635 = 0.066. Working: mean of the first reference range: 22.6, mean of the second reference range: 25.7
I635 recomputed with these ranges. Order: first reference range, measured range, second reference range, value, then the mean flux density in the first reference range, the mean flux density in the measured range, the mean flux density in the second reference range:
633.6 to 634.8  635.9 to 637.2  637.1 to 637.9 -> 0.06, 23.5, 24.3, 26.1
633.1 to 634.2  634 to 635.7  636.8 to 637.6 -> 0.08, 23.7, 23.4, 26.1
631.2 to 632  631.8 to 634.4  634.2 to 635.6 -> 0.03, 23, 23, 23.5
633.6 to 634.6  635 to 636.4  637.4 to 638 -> 0.04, 23.8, 23.8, 25.4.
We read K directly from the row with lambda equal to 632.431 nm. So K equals 25.86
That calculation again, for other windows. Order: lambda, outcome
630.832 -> 24.2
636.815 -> 26.21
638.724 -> 22.89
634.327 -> 25.11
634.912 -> 22.85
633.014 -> 25.25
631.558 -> 22.41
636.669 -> 23.42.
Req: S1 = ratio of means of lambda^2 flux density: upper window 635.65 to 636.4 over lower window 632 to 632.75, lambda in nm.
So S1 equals 1.06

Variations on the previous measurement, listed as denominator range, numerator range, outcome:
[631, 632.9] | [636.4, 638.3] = 1.12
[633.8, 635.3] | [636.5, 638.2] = 1.11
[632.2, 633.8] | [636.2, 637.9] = 1.10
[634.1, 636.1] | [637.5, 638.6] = 1.09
